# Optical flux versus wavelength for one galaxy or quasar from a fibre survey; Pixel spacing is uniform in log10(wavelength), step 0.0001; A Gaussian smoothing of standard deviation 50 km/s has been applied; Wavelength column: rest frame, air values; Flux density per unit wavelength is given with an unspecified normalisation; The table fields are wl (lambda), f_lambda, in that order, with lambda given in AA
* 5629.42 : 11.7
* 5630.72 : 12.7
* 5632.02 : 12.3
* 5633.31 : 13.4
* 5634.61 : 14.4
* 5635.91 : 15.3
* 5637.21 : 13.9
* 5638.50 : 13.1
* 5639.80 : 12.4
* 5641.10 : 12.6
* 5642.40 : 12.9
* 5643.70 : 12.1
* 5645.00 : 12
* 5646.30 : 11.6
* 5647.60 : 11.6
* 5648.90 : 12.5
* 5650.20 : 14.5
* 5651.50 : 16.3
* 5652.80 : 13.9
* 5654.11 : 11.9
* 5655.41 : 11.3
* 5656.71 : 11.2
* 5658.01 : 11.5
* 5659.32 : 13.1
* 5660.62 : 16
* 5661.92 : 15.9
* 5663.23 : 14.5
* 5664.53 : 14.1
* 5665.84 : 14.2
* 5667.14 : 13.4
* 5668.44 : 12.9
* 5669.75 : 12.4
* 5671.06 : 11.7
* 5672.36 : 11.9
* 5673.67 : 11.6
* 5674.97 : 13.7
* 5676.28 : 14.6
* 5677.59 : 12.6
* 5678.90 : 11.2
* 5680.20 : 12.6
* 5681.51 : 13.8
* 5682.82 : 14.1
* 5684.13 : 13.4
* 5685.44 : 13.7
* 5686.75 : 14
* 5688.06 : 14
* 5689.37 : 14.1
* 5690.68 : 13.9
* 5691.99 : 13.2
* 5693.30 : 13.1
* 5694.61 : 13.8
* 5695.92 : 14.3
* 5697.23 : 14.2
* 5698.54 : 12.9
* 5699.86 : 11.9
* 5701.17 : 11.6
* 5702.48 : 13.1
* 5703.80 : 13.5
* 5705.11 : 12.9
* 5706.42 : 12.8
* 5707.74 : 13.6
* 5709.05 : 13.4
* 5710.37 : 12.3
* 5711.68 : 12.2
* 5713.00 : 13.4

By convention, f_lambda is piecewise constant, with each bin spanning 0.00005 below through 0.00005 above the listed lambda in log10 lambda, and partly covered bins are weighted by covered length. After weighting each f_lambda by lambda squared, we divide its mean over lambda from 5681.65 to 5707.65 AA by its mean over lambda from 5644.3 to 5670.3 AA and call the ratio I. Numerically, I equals 1.03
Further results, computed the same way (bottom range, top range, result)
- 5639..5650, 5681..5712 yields 1.10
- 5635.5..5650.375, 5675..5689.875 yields 1.07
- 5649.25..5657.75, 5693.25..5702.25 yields 1.02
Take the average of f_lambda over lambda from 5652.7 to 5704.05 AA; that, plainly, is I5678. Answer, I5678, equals 13.2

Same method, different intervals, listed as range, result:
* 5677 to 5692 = 13.4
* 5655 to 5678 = 13.2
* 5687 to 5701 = 13.5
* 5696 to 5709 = 13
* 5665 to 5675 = 12.7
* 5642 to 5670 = 13.2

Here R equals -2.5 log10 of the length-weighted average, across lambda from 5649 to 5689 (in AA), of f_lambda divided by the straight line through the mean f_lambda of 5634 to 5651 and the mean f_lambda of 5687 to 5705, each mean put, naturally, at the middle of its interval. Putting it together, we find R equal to -0.01 mag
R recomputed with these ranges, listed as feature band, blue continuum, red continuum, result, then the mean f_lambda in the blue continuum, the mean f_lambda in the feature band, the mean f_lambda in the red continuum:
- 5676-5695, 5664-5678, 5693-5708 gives -0.03 mag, 13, 13.4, 13.1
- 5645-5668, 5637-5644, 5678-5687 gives -0.03 mag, 12.8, 13.3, 13.2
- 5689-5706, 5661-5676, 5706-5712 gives -0.02 mag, 13.4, 13.3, 12.9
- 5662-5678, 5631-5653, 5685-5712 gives 0.00 mag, 13.2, 13.2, 13.3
